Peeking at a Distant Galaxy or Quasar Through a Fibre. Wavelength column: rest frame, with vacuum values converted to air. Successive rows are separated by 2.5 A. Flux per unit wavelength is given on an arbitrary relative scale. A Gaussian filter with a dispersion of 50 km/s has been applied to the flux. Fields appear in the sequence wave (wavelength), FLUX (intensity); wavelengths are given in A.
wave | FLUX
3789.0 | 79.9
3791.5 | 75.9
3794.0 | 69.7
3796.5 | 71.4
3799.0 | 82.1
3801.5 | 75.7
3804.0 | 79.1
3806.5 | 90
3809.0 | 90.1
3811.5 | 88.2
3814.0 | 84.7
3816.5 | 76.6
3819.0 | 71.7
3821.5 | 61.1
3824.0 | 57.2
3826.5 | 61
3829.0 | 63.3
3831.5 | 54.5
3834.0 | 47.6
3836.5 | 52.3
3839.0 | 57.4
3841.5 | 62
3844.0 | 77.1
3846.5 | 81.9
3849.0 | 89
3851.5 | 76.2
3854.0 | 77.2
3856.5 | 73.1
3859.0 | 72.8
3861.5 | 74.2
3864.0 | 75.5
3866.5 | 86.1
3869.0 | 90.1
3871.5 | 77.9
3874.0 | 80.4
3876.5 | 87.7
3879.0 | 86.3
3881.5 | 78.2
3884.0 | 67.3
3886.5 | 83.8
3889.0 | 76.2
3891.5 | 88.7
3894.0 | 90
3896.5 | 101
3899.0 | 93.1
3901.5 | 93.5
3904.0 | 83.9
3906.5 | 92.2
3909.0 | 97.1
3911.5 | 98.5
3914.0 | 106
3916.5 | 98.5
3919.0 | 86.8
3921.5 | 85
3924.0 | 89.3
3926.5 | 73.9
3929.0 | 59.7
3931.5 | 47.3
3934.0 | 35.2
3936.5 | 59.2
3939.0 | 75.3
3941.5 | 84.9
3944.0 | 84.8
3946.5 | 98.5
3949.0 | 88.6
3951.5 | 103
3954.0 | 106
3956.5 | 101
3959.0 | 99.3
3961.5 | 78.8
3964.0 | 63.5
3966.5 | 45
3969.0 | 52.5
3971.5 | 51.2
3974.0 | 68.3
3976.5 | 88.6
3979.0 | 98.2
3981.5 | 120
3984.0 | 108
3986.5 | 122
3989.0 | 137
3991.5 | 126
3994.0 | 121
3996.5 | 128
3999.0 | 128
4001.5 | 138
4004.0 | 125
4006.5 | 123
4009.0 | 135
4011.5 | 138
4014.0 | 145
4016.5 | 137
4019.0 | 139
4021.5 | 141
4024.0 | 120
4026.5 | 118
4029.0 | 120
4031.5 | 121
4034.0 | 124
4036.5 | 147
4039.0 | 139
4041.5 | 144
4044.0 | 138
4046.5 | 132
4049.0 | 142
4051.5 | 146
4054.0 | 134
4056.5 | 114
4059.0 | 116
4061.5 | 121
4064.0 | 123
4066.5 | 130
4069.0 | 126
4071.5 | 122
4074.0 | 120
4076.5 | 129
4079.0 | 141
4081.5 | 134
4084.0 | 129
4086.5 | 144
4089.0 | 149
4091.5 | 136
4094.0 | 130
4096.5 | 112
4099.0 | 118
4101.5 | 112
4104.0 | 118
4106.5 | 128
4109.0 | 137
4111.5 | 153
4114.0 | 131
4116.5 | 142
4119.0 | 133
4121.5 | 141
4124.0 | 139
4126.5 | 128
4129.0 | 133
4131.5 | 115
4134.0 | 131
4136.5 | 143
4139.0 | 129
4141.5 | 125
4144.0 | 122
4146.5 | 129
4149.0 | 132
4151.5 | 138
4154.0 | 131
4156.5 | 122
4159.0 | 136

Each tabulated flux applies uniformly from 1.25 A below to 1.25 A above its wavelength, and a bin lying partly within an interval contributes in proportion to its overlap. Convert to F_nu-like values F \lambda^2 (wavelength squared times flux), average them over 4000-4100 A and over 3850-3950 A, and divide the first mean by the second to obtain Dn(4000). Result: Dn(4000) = 1.73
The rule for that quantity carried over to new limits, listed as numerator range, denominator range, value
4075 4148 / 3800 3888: 2.02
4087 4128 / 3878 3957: 1.71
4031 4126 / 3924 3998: 1.59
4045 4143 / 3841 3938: 1.79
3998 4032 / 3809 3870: 2.00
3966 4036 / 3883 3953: 1.45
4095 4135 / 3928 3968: 1.83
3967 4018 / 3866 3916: 1.36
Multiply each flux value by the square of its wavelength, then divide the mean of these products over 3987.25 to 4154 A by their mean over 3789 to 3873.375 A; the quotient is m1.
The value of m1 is 2.0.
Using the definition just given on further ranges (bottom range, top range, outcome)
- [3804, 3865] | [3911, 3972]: 1.17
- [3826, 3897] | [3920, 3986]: 1.11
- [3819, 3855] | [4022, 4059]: 2.21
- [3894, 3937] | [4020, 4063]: 1.68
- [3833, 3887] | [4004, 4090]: 1.92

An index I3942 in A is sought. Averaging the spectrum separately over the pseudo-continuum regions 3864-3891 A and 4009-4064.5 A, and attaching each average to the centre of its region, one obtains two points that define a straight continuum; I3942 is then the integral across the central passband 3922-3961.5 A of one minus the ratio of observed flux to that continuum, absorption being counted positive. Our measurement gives 8.4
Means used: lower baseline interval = 81.3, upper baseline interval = 132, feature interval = 80.4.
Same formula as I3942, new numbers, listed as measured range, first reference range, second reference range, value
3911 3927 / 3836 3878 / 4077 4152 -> -0.4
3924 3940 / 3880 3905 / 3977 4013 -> 6.3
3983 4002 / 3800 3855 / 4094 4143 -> -3.8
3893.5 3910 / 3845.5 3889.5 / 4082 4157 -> -1.2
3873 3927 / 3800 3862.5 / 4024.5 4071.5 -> 1.0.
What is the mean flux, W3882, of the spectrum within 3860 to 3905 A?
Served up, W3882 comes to 84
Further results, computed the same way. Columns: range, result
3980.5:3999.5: 124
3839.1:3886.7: 78.2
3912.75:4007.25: 92.1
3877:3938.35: 82.1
